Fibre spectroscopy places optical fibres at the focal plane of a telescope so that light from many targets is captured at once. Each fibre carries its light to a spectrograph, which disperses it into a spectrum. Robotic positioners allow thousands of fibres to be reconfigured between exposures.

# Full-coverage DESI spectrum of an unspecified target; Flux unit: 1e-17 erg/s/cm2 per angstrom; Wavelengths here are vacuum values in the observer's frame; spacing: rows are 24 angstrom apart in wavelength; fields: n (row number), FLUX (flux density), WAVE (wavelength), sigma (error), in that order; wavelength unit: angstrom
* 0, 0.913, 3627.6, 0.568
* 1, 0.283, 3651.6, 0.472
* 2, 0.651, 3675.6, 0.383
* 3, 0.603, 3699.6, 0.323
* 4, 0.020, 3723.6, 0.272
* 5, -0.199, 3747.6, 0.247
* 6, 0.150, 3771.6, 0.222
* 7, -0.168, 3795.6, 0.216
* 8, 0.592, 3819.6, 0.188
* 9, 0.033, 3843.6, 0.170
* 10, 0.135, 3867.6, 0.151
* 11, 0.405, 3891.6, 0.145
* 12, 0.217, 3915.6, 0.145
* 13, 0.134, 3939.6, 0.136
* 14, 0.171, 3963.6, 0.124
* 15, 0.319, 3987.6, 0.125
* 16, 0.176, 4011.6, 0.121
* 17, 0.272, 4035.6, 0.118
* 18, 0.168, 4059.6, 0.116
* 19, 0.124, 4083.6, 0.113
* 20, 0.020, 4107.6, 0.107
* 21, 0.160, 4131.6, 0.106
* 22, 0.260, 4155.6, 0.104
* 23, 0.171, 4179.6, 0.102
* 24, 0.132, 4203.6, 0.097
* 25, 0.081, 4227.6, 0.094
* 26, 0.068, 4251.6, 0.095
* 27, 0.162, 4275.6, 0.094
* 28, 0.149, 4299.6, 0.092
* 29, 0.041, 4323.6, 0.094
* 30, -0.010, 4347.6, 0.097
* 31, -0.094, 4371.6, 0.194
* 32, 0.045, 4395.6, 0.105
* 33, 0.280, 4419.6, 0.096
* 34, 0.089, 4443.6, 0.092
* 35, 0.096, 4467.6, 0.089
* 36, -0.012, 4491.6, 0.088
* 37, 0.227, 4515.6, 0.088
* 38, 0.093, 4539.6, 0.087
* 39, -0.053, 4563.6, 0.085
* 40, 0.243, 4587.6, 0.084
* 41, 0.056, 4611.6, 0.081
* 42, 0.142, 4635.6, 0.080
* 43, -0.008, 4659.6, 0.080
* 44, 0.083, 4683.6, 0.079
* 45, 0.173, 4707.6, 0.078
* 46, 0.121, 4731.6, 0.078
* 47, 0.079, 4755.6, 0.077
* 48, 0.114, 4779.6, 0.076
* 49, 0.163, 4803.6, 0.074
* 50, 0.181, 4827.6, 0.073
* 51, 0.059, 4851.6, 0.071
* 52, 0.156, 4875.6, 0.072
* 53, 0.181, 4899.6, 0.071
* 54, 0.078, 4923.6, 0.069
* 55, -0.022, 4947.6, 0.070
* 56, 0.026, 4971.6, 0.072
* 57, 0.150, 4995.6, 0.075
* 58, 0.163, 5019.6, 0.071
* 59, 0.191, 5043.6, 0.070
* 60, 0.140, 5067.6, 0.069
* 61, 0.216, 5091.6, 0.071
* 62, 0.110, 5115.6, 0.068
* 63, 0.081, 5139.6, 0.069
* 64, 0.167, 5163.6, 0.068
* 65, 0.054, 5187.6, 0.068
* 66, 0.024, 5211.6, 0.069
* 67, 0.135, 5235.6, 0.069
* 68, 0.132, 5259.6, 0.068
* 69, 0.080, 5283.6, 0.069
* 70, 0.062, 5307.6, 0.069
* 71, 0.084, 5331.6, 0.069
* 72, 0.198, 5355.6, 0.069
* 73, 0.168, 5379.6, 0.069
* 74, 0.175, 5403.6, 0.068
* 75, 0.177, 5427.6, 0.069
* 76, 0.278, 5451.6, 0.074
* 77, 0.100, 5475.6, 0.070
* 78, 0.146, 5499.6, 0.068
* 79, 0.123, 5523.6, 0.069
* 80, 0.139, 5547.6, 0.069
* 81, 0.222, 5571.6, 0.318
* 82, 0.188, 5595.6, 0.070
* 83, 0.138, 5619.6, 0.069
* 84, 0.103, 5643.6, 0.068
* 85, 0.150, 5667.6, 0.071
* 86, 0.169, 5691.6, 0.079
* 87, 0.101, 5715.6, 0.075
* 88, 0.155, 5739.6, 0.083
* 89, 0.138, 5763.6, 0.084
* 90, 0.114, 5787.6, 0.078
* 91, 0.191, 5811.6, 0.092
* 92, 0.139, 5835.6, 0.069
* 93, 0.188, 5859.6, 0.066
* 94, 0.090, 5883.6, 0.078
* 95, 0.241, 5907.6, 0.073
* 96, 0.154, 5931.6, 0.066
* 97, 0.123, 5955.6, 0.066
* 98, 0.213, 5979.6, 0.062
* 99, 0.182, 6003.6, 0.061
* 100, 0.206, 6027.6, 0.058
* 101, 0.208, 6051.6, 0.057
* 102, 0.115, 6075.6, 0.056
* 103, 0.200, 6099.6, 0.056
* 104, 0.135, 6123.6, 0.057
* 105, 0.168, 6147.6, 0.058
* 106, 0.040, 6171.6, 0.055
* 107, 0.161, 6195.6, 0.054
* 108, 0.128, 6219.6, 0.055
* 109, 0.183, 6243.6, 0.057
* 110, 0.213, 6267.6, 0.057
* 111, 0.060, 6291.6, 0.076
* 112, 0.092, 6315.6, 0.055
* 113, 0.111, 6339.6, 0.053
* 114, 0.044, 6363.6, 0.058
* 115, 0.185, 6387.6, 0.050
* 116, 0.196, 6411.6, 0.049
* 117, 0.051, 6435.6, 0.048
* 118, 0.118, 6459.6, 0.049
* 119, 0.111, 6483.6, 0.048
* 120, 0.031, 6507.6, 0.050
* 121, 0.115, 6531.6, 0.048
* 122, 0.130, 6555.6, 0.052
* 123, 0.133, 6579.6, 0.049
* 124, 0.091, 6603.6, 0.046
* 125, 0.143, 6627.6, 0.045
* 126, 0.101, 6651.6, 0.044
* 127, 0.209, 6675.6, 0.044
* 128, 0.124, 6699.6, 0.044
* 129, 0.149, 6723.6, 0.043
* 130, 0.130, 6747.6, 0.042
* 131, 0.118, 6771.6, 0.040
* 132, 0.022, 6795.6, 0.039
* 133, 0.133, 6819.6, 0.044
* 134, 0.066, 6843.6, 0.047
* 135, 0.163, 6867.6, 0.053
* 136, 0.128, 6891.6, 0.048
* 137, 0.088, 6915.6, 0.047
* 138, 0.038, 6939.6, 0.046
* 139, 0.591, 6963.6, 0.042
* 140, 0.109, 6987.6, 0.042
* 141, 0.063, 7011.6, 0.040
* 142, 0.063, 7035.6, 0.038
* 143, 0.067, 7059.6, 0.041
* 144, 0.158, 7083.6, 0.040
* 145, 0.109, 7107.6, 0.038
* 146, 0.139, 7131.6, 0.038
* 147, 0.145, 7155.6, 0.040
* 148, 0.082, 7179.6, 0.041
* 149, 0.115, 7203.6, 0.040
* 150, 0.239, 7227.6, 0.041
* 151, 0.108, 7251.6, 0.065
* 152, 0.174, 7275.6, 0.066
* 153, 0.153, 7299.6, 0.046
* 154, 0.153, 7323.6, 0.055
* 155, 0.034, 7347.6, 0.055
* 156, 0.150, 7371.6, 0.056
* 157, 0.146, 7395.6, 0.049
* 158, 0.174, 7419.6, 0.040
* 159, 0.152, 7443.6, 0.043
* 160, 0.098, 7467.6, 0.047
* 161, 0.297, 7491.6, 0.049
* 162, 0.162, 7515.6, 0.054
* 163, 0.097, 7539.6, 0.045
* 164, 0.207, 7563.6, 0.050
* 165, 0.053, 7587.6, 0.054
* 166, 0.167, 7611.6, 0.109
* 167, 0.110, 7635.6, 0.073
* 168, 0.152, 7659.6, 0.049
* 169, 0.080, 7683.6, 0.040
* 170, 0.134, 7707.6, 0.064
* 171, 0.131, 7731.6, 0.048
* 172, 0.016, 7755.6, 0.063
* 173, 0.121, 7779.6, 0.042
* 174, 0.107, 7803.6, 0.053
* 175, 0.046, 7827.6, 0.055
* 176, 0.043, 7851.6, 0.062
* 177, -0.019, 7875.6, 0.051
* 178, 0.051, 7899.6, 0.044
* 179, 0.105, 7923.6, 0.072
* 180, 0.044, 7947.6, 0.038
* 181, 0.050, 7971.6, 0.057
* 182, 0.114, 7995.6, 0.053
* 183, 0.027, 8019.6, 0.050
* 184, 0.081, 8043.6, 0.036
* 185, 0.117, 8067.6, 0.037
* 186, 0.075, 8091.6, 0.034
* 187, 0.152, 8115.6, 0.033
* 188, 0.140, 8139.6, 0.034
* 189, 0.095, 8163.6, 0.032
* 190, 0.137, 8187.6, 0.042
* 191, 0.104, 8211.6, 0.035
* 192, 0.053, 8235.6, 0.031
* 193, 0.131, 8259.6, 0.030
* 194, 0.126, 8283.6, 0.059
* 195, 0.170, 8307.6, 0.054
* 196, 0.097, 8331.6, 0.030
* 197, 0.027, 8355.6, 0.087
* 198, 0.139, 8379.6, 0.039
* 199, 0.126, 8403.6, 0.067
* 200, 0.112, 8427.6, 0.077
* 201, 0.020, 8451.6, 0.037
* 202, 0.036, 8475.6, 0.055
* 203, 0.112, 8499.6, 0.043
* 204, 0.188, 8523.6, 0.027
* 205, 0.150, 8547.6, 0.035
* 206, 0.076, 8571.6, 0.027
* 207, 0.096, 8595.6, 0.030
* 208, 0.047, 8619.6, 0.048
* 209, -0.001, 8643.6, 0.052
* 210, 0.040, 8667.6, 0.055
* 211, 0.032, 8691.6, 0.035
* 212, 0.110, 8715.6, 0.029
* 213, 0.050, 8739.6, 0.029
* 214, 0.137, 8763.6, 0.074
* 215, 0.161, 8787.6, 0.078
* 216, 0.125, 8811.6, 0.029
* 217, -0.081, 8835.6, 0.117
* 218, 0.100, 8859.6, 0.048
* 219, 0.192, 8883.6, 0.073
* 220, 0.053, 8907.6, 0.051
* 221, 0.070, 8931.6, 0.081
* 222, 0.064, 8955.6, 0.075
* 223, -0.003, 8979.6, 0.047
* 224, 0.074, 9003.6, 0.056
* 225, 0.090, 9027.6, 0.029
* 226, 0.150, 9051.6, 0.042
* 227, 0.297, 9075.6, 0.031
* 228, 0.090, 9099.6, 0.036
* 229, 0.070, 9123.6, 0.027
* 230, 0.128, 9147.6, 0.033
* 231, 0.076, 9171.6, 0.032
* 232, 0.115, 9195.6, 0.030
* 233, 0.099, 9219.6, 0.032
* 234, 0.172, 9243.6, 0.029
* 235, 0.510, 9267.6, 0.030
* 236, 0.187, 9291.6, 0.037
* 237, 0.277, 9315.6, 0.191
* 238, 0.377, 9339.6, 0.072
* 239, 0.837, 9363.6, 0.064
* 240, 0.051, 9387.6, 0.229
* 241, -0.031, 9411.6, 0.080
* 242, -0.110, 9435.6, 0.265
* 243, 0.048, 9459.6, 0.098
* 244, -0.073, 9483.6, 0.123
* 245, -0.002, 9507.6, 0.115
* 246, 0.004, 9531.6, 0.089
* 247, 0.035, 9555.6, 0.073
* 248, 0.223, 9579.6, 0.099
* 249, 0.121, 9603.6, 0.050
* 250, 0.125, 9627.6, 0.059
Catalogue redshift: 0.867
